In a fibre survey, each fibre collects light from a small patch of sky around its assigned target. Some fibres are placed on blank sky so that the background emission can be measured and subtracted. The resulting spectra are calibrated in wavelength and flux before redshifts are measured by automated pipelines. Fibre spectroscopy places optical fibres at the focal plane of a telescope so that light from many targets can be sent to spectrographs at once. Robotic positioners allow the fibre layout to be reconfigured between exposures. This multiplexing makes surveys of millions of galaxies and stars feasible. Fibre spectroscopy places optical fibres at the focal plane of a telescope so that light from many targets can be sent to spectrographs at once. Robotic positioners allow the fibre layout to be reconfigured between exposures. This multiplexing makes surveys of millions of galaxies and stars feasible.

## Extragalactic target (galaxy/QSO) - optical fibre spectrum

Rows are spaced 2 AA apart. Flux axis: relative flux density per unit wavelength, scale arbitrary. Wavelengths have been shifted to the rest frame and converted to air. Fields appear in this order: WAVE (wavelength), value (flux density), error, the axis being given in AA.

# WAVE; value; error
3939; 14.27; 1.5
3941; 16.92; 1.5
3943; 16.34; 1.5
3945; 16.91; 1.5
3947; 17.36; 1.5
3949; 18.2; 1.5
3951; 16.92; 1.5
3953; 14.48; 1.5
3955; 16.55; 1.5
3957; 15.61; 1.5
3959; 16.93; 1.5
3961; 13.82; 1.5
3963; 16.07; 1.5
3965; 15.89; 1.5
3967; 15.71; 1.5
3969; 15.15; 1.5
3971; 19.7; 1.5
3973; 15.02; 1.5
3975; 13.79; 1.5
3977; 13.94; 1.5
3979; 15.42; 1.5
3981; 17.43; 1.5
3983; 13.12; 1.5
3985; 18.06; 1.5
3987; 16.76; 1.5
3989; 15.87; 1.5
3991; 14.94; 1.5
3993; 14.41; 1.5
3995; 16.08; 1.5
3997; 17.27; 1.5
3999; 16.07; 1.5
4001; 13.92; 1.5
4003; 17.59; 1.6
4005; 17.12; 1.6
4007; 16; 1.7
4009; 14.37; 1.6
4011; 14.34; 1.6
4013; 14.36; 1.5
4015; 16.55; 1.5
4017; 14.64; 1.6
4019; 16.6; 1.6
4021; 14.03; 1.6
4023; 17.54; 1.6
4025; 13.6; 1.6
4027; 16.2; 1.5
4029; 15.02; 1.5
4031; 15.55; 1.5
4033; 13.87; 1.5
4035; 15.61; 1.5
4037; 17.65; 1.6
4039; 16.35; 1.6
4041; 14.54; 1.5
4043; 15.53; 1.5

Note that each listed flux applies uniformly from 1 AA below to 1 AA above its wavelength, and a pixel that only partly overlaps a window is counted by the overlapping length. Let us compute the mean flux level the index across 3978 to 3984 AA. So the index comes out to 15.3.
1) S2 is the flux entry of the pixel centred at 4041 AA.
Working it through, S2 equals 14.54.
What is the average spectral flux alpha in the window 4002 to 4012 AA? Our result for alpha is 15.9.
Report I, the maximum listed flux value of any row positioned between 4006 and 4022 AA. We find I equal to 16.6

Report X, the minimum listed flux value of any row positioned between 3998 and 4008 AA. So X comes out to 13.92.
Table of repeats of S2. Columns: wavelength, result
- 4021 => 14.03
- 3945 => 16.91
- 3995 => 16.08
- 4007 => 16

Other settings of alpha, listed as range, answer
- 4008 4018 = 14.9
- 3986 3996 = 15.6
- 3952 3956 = 15.5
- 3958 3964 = 15.6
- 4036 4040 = 17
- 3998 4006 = 16.2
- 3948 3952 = 17.6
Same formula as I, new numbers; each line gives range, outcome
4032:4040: 17.65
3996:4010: 17.59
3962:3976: 19.7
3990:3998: 17.27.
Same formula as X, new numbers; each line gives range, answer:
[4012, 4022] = 14.03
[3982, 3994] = 13.12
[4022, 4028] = 13.6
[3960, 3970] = 13.82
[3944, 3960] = 14.48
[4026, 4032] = 15.02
